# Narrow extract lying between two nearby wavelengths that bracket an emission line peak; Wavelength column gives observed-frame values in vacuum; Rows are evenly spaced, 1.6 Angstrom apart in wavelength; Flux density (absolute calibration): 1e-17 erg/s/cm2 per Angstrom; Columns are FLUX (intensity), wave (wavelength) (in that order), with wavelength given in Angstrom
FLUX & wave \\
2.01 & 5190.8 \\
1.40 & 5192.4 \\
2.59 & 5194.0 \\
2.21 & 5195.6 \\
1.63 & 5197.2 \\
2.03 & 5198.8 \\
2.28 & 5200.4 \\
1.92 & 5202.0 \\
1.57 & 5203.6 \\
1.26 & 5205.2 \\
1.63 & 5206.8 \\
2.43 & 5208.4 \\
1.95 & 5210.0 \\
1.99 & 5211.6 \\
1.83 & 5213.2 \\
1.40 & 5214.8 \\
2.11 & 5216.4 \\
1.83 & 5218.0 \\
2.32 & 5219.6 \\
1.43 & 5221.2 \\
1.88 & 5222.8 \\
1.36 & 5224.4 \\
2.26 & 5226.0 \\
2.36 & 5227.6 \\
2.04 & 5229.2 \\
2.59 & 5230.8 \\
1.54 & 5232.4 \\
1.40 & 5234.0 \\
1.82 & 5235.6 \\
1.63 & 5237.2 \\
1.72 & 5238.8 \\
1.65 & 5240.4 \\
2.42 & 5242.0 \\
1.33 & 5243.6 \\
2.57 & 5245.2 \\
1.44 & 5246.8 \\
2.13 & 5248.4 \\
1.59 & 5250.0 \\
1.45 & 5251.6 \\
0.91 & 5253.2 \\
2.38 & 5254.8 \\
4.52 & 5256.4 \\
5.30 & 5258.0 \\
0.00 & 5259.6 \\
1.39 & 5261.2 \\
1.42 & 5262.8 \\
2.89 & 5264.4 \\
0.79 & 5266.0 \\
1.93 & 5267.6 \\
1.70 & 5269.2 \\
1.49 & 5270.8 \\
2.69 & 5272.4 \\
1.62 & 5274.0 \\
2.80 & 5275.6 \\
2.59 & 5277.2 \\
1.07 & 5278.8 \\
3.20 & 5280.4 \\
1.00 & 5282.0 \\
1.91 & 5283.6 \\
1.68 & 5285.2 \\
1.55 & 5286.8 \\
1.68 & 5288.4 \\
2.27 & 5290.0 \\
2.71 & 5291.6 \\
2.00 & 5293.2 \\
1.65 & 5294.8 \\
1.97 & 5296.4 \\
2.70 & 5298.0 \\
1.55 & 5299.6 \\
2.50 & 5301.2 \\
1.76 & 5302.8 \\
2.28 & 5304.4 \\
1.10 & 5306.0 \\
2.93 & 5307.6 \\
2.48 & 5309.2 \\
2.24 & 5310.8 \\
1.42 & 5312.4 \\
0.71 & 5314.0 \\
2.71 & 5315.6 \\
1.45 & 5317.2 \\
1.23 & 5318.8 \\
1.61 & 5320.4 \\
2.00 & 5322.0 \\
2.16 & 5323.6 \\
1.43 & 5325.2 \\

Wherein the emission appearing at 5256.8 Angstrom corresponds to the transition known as H-beta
